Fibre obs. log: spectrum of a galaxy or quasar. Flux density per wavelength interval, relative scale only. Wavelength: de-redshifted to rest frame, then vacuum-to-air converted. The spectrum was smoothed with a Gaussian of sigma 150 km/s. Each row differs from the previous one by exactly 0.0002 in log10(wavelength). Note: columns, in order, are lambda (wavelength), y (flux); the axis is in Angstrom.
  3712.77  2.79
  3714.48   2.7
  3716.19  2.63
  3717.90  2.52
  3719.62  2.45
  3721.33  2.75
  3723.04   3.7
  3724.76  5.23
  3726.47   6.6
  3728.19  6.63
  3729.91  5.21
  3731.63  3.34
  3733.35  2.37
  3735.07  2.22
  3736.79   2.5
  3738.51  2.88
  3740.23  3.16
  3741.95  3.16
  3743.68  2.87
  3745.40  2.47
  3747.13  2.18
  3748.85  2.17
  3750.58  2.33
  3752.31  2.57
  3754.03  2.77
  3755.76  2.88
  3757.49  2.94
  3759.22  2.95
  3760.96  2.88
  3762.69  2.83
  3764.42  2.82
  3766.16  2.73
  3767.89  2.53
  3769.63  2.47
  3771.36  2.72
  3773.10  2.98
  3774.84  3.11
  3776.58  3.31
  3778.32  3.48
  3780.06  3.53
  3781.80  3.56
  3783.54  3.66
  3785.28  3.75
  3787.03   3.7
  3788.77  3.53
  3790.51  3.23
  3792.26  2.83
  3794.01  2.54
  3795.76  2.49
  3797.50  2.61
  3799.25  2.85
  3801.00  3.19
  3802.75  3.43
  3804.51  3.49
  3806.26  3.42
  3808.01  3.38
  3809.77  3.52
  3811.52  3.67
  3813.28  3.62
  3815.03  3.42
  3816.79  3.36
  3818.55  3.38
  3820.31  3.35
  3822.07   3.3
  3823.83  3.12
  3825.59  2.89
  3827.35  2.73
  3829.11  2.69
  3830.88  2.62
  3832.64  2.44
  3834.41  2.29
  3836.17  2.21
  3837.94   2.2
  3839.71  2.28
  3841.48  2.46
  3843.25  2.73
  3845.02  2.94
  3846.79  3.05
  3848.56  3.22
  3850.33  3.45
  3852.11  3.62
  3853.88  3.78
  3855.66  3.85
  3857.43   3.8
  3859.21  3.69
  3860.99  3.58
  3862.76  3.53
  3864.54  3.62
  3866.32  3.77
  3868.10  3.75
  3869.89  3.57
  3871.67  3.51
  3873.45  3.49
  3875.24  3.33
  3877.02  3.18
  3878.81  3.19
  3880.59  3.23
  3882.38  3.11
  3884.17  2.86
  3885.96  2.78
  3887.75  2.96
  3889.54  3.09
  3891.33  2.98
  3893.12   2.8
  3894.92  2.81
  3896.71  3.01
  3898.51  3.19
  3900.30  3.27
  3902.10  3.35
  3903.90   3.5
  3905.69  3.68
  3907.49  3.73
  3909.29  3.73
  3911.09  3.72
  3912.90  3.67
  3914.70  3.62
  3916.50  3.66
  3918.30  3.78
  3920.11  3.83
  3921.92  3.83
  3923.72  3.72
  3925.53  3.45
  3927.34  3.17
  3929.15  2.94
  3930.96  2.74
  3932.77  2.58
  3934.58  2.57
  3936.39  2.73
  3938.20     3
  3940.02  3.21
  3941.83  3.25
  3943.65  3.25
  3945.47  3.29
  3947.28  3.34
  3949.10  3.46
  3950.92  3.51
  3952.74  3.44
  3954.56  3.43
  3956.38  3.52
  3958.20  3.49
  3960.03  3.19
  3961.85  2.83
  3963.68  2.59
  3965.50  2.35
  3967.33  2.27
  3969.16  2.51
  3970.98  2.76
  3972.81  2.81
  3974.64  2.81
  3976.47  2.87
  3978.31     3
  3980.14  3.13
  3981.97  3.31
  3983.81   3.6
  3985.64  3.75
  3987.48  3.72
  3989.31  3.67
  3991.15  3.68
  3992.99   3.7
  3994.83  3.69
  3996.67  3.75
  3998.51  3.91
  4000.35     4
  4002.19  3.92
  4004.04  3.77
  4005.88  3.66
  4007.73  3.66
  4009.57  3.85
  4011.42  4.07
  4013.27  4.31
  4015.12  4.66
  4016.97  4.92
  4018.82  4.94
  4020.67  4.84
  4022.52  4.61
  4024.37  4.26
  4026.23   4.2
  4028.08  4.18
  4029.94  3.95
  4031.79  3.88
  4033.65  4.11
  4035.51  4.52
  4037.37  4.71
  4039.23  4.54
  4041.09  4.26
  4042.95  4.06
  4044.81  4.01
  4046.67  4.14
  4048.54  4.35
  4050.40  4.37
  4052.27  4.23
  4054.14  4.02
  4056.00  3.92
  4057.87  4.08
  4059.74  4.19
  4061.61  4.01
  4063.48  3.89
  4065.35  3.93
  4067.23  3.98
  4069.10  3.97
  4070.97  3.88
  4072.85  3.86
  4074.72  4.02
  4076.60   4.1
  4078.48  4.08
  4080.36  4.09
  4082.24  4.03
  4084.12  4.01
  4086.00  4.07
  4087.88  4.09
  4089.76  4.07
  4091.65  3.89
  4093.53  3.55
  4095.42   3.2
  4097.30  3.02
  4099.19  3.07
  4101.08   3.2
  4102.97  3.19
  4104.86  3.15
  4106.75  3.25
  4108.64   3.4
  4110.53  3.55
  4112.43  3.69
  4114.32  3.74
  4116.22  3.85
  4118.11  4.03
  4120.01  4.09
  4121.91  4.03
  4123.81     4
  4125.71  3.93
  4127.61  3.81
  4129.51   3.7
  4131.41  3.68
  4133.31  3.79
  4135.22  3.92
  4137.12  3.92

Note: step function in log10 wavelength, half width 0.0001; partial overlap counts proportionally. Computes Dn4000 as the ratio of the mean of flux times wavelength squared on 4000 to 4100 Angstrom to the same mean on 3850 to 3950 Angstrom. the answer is 1.31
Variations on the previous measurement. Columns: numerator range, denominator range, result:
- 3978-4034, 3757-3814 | 1.41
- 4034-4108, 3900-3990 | 1.28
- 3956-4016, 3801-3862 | 1.18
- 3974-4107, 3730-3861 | 1.47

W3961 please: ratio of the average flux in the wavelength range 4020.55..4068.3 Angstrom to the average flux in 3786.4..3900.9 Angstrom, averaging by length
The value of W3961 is 1.3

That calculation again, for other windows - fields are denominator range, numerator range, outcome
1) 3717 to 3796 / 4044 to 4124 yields 1.21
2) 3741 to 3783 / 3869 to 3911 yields 1.14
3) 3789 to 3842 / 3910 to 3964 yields 1.11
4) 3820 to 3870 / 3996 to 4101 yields 1.30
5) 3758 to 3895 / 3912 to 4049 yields 1.15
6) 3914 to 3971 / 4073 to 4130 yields 1.18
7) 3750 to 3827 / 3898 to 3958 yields 1.08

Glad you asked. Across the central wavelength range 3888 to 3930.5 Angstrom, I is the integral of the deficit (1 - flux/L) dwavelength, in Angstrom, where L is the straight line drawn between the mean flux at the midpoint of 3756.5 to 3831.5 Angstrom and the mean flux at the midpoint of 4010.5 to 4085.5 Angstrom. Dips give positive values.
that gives 2.6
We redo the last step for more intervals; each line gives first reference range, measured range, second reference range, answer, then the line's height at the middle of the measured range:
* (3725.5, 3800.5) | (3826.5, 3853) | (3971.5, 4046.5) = 5.10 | 3.38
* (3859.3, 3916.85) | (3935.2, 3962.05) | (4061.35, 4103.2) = 1.74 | 3.49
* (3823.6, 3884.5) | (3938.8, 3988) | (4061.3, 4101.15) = 4.82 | 3.47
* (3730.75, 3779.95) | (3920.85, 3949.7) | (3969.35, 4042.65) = 3.36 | 3.58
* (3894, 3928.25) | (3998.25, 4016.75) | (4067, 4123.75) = -1.98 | 3.63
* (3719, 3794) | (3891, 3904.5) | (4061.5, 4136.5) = 1.28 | 3.44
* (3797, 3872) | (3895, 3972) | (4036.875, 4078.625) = 7.64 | 3.6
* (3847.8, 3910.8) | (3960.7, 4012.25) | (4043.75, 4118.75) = 3.93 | 3.62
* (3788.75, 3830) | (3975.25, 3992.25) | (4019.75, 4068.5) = 2.28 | 3.93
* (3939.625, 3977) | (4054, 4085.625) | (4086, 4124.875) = -4.77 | 3.48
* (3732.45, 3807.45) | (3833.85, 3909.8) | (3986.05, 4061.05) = 4.49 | 3.42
